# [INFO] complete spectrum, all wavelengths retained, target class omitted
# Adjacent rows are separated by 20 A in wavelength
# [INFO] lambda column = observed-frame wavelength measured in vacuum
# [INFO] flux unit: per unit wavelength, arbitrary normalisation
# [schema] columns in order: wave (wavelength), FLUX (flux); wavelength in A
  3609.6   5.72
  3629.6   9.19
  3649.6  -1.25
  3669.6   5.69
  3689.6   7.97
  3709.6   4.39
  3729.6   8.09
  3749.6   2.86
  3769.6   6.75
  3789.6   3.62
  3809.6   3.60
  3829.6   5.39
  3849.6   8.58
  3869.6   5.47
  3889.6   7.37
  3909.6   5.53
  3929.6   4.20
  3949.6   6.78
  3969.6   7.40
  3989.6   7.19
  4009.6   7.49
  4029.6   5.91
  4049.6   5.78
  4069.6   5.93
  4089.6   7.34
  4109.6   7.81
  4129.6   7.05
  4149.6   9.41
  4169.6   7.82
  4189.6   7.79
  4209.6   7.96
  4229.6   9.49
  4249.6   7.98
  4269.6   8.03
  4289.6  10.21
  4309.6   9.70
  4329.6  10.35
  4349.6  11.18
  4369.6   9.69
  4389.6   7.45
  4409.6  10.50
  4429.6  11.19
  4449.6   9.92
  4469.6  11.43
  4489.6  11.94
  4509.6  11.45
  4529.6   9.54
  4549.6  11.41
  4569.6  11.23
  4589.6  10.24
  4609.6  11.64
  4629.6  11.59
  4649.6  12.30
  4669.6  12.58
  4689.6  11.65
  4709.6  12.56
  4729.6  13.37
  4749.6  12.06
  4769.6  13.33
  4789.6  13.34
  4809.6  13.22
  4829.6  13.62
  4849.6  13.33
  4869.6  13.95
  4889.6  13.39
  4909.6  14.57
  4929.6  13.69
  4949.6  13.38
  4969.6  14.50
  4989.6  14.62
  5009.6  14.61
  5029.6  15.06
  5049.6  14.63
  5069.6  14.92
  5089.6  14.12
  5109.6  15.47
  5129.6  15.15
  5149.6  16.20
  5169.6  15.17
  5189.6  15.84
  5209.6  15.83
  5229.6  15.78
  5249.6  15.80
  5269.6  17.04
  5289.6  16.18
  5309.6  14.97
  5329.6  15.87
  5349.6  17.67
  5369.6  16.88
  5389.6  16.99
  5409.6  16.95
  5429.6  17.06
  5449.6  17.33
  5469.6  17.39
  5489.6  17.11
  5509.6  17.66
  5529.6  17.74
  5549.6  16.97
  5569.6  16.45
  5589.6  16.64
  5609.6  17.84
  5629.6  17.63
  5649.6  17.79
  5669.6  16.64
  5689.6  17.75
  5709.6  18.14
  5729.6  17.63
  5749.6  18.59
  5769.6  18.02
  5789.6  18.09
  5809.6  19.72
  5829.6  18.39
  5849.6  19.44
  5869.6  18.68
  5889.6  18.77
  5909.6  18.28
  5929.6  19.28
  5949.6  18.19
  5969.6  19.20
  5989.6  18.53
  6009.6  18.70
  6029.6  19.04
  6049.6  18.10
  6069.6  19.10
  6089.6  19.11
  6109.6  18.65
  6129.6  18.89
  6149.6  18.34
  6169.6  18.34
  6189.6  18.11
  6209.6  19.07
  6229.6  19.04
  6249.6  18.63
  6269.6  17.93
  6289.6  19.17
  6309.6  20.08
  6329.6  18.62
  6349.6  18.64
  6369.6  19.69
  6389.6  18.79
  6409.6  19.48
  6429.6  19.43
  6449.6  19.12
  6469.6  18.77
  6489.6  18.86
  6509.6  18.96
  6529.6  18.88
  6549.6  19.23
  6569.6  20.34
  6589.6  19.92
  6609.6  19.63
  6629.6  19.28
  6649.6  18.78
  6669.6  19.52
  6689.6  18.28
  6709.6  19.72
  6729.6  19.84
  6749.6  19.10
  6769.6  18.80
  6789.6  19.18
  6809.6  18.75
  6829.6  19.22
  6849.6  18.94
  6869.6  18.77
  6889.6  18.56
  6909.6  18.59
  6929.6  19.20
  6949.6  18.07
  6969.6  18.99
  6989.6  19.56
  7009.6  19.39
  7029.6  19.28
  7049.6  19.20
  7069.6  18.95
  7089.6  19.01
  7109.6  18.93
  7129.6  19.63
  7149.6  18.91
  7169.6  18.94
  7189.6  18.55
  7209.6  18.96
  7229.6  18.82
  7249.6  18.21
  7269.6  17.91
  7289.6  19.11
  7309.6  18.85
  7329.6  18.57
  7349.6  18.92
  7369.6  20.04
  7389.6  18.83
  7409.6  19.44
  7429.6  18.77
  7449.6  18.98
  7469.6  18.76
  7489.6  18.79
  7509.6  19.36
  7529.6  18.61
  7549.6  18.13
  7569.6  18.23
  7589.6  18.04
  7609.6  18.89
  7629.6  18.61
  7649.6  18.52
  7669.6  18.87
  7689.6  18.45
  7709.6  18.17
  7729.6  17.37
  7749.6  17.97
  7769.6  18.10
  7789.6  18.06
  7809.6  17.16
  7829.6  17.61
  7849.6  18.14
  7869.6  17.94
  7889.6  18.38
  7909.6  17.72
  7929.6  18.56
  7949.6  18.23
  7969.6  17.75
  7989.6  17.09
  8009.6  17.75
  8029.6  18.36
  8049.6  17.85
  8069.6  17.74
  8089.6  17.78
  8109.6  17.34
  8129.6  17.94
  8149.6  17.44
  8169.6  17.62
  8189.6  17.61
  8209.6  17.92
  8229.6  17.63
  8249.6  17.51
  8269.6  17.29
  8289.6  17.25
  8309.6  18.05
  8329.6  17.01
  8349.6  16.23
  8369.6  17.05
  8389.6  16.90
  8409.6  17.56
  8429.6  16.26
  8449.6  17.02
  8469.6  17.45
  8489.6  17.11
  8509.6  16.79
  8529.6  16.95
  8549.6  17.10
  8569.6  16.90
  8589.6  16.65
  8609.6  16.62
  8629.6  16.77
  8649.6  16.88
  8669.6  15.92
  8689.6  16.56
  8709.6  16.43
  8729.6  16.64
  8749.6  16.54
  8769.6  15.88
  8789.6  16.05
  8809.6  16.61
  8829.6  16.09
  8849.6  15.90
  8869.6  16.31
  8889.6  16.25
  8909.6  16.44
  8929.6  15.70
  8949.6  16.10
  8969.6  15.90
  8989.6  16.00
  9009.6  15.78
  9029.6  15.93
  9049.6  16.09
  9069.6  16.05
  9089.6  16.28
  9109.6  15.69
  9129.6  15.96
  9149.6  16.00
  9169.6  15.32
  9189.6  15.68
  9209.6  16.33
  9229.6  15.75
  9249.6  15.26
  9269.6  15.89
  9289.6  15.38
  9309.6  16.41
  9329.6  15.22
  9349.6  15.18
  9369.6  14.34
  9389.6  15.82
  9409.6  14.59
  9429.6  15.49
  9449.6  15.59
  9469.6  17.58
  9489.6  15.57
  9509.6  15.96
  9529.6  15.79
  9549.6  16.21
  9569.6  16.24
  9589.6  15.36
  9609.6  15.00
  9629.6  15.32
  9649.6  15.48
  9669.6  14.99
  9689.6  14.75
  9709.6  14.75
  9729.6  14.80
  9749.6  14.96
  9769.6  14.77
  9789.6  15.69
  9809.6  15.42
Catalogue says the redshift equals 0.001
